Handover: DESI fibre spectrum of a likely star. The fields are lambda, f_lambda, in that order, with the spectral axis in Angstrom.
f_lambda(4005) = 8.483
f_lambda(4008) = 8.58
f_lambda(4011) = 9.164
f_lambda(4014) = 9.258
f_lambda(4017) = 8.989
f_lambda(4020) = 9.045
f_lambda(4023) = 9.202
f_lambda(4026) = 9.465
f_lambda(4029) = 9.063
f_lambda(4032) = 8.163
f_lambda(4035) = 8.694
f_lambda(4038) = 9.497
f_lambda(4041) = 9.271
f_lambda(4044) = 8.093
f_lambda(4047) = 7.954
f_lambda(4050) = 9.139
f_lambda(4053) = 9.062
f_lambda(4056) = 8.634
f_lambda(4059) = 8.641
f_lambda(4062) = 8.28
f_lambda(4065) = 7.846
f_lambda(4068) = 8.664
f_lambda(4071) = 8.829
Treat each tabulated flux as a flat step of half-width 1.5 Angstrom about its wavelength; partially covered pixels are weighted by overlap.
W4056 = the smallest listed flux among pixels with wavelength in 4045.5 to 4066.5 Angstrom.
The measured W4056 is 7.846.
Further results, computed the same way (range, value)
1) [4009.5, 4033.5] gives 8.163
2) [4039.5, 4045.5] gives 8.093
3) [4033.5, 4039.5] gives 8.694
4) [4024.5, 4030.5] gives 9.063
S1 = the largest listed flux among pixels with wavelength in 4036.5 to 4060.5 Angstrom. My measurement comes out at 9.497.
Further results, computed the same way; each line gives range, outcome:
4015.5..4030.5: 9.465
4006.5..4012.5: 9.164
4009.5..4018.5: 9.258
